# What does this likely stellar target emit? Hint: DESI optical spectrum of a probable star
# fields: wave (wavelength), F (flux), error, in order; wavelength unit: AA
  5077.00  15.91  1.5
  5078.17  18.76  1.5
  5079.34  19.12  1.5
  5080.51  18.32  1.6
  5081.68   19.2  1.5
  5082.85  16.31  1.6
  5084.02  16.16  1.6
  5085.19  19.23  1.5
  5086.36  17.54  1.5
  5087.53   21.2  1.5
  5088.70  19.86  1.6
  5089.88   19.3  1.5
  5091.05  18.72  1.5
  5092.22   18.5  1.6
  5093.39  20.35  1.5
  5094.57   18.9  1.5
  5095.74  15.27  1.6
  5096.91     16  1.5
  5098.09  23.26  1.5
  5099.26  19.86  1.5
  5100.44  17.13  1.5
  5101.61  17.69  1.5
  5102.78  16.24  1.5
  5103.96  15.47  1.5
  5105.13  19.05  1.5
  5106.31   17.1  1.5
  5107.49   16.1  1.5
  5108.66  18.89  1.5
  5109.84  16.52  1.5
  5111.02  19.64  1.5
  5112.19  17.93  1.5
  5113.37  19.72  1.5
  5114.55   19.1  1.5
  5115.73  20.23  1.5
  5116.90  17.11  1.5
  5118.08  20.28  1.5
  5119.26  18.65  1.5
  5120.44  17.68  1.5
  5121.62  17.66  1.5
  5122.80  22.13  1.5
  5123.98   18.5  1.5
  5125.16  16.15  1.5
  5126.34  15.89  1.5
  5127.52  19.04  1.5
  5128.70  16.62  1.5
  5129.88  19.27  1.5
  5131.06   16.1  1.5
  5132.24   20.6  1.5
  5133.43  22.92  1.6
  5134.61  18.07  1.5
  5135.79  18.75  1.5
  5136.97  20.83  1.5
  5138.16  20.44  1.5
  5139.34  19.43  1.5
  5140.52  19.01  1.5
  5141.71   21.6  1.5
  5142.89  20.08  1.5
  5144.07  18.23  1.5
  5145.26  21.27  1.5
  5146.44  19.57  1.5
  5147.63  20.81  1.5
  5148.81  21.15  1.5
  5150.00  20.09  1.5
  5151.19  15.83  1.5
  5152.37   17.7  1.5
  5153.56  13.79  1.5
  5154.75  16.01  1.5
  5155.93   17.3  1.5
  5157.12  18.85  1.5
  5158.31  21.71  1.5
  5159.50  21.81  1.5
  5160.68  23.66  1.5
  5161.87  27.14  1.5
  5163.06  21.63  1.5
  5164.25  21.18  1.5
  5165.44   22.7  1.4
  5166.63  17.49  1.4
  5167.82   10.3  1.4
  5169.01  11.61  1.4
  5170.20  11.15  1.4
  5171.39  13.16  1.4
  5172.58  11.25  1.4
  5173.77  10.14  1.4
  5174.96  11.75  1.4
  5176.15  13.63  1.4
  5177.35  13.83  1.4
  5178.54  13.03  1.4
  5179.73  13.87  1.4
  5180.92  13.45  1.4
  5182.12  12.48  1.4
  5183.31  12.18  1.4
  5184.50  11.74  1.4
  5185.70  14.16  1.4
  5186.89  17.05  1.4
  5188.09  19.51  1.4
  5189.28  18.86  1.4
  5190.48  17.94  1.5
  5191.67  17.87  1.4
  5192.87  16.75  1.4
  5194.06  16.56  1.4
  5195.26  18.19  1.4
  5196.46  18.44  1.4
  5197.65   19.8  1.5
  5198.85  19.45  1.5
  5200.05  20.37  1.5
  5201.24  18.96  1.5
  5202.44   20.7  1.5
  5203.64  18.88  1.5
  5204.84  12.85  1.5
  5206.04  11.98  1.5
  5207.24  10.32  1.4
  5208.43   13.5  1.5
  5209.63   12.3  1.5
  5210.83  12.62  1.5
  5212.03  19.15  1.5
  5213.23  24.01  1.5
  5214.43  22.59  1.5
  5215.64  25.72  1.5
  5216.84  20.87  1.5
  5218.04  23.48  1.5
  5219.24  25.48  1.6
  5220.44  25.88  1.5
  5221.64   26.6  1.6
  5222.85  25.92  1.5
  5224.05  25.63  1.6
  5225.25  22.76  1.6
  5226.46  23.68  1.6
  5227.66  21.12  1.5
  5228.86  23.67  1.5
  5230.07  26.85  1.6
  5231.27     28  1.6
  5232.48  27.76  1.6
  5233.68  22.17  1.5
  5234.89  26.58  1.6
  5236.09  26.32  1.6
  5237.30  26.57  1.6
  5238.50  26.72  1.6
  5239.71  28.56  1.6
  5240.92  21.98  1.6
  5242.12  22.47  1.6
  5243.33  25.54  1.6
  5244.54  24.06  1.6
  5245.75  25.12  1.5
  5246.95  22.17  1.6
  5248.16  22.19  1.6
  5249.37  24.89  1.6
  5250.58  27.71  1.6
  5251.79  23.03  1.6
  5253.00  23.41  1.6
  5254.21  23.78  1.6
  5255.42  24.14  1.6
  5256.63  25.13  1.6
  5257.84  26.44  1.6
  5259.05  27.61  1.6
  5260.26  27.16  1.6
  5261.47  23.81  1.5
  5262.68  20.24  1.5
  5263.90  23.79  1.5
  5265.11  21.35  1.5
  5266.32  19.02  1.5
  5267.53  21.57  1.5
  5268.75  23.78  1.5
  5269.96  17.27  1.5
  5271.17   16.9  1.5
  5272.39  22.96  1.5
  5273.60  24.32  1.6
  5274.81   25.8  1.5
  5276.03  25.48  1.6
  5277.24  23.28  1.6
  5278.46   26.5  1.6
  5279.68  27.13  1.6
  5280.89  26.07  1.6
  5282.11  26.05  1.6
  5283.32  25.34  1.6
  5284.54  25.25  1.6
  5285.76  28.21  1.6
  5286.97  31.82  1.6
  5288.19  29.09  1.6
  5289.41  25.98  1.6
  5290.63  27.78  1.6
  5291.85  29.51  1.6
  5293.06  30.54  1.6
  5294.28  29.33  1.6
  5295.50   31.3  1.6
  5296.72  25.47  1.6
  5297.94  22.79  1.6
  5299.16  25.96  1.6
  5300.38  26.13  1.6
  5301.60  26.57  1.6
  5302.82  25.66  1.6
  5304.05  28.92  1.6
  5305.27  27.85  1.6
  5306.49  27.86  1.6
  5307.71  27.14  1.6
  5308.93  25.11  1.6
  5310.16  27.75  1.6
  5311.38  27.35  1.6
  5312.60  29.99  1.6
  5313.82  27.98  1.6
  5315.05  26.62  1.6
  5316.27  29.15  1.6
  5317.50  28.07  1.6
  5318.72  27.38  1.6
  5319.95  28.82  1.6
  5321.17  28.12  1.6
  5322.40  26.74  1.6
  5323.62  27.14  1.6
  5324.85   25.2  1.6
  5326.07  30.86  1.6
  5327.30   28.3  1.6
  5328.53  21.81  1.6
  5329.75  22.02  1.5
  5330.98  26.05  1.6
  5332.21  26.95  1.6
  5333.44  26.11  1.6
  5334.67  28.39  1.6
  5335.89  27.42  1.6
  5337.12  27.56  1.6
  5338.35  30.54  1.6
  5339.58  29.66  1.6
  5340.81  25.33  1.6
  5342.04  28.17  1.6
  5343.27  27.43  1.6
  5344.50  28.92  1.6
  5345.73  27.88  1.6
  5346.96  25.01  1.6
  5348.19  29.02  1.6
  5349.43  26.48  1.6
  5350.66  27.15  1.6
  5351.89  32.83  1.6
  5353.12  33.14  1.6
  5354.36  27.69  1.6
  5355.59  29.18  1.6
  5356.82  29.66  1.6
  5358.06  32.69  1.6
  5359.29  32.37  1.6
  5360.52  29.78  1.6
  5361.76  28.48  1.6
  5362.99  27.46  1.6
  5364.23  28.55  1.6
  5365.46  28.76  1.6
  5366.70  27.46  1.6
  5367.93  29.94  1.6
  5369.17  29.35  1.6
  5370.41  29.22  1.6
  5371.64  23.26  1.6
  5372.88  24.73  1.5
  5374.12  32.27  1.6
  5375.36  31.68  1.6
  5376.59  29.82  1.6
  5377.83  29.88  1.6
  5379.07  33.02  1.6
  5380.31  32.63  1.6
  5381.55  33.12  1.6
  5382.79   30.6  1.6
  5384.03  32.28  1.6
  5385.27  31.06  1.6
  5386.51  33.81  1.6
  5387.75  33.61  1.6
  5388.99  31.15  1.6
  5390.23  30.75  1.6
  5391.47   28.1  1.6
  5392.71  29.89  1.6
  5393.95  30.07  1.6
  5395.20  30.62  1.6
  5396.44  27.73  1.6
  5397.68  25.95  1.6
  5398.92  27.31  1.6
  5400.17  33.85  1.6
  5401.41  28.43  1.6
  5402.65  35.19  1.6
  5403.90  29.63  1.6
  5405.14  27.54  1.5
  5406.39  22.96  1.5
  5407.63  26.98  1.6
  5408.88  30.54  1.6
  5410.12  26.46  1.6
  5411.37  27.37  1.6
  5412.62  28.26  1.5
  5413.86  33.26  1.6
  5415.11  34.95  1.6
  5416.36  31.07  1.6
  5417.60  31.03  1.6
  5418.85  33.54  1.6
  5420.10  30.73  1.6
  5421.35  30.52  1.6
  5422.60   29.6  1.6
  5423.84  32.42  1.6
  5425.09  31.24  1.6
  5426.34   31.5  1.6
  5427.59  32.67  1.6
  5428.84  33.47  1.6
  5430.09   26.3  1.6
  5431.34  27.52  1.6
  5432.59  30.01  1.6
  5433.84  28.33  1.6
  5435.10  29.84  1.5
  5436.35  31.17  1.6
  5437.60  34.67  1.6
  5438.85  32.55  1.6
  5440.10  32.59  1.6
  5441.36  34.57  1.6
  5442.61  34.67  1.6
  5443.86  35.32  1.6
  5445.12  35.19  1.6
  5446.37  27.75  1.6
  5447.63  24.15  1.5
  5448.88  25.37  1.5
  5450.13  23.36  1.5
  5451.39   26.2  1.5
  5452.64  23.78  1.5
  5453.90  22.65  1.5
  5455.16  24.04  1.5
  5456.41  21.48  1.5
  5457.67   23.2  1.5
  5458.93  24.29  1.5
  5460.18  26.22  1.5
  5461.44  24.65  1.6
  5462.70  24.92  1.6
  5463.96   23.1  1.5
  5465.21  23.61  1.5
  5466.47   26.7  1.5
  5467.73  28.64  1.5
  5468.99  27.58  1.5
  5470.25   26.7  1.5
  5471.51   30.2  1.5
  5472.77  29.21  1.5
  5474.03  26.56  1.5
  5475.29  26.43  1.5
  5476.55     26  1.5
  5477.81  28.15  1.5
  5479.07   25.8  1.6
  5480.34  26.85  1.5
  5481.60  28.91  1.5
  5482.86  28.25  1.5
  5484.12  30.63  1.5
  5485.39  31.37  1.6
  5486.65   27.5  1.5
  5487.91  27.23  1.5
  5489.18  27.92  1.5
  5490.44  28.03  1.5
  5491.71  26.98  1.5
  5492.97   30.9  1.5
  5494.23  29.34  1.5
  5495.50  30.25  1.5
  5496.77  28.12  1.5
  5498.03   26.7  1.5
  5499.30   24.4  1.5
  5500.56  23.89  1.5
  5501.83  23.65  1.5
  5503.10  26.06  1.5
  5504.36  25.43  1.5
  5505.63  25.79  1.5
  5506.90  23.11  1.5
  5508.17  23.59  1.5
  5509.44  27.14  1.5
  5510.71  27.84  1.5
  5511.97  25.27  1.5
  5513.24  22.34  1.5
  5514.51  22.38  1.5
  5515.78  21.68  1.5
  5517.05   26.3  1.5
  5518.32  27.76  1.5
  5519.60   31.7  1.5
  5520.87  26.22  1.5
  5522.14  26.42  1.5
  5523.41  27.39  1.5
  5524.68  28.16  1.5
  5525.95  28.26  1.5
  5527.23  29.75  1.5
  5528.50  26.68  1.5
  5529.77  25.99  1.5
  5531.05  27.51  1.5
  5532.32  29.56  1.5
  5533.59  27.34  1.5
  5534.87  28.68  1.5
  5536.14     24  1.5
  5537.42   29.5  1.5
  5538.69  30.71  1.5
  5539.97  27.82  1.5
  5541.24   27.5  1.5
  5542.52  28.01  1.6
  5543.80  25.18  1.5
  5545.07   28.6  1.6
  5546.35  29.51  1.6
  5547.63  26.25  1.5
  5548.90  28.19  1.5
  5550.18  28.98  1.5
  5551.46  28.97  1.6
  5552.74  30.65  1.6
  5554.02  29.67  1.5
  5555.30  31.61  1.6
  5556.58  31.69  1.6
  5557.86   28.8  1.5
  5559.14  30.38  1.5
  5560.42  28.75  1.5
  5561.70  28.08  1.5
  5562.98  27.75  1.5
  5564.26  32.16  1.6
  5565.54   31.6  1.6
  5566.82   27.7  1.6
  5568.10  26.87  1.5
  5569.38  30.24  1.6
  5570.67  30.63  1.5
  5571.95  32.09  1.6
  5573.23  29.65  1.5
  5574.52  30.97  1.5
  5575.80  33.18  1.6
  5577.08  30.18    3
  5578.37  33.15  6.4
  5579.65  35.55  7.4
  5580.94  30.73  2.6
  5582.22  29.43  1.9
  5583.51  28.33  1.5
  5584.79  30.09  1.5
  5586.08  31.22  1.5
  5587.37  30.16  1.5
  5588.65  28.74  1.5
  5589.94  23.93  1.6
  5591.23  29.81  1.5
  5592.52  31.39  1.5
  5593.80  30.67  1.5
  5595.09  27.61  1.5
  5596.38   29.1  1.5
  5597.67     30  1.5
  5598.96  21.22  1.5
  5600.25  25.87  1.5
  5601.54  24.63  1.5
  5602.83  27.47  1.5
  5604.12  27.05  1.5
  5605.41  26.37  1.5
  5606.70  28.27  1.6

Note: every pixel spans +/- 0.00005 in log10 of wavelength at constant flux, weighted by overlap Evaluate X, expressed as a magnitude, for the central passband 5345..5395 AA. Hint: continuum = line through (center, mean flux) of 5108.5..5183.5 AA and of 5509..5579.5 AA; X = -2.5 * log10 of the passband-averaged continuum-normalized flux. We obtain -0.24 mag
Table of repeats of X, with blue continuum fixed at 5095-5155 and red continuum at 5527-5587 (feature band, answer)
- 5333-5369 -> -0.19 mag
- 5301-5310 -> -0.17 mag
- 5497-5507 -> 0.12 mag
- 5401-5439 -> -0.17 mag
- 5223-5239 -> -0.19 mag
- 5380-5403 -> -0.22 mag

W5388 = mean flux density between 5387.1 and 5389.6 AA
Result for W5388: 32.4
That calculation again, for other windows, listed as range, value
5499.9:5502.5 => 23.8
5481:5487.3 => 29.3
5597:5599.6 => 25.6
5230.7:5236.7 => 26.1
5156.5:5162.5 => 22.6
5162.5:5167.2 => 20.8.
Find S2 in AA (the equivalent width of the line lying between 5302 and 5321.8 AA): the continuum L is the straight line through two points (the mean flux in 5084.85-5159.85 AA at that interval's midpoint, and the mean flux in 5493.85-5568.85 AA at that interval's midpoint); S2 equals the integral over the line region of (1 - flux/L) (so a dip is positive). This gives -4.3 AA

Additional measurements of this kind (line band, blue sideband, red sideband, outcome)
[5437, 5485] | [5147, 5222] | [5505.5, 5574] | -3.6 AA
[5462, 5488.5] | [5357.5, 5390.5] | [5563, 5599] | 2.5 AA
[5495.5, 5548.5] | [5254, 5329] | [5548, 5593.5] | 4.8 AA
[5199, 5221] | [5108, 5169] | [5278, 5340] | 3.6 AA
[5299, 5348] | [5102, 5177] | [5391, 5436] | -2.4 AA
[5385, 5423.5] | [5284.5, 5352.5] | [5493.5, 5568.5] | -3.5 AA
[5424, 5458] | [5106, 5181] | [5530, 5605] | -4.5 AA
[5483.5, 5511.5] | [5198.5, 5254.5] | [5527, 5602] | 0.7 AA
